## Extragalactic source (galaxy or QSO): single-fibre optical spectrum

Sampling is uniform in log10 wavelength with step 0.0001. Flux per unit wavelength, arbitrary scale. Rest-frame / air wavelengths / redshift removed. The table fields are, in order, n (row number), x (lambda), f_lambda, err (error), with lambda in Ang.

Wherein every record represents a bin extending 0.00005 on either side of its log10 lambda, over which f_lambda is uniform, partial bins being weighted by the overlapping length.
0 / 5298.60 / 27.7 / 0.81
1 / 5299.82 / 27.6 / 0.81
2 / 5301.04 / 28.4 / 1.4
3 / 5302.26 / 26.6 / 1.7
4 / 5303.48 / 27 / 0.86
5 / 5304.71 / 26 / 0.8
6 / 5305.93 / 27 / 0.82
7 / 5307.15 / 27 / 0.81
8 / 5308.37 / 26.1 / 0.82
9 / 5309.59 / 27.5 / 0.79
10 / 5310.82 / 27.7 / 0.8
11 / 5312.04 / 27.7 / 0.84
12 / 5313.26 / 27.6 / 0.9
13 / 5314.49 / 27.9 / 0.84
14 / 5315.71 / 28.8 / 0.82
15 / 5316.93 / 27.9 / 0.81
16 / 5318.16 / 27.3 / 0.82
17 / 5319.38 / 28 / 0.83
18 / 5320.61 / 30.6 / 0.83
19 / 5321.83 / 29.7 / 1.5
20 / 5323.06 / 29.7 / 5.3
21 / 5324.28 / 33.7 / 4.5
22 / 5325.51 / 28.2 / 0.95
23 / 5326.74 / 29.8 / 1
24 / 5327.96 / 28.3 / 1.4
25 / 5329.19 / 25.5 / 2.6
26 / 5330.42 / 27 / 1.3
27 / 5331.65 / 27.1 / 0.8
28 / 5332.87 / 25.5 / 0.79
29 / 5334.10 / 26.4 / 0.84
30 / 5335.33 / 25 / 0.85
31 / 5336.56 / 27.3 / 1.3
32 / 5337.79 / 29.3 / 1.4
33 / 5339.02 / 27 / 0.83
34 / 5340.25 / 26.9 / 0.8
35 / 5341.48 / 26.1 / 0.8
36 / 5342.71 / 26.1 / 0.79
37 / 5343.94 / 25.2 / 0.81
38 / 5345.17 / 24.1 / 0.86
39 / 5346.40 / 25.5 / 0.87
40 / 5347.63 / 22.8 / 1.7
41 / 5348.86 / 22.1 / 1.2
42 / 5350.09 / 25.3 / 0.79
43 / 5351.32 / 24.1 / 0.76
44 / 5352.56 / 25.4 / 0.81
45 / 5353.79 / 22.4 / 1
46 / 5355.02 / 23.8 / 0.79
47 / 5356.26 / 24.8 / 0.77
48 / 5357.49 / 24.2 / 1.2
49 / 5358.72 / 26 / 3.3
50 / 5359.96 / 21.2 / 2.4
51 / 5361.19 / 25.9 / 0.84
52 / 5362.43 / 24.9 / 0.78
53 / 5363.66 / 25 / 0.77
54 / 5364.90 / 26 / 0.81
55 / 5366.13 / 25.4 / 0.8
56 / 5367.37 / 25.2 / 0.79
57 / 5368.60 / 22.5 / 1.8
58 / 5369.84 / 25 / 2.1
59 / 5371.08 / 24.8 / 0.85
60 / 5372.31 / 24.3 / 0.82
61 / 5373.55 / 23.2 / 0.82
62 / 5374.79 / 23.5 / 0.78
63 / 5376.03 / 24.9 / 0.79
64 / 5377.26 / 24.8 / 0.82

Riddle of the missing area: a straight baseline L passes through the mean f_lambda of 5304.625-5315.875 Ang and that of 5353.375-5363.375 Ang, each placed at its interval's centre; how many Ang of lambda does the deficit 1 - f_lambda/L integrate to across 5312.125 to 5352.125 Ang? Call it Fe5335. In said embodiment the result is -1.7 Ang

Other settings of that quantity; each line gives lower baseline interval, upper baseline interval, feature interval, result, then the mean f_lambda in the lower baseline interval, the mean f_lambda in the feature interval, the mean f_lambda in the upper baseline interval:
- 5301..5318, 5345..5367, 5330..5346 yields -0.5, 27.3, 26.4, 24.4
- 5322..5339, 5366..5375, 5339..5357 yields 1.1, 27.9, 24.7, 24.2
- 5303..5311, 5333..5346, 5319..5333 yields -1.2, 26.8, 28.7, 26.3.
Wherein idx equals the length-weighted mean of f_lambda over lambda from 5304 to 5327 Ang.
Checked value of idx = 28.3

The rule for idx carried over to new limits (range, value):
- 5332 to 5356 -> 25.3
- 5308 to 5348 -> 27.4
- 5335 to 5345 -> 26.5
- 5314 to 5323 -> 28.7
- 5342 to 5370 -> 24.5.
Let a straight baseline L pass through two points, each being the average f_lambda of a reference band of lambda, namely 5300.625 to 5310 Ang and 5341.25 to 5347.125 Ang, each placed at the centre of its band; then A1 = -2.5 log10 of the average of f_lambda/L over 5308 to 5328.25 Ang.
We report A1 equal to -0.090 mag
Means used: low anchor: 26.9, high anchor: 25.3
